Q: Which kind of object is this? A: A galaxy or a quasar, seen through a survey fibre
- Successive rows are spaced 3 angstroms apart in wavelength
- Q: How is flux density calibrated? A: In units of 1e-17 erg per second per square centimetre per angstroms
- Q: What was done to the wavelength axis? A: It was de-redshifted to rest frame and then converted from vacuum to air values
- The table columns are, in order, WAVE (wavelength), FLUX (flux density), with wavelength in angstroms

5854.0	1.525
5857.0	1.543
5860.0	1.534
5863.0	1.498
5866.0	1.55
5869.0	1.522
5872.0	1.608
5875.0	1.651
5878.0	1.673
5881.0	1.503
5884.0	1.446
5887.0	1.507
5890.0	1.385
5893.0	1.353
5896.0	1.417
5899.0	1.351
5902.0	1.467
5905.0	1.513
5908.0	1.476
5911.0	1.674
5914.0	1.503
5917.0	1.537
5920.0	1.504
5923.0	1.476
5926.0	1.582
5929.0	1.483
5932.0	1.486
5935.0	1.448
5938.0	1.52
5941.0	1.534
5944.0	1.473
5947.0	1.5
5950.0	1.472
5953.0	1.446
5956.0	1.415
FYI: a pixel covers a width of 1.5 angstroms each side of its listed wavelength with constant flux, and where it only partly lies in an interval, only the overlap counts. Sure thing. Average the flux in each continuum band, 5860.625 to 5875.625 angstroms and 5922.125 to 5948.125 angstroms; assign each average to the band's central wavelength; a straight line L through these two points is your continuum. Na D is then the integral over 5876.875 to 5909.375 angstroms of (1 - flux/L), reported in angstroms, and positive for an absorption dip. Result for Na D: 1.6 angstroms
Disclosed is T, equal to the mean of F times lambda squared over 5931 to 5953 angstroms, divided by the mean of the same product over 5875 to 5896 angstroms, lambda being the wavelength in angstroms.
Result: 1.02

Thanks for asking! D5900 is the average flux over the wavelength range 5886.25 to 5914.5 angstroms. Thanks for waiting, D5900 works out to 1.46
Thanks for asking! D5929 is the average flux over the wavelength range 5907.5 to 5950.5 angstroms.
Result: 1.51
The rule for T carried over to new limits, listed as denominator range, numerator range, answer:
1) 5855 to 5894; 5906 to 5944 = 1.01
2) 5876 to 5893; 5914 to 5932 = 1.03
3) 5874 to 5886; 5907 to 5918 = 1.00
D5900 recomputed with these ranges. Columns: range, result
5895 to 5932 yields 1.5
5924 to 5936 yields 1.5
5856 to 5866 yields 1.53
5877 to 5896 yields 1.47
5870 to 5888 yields 1.57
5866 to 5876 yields 1.58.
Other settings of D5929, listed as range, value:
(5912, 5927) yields 1.52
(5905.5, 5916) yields 1.55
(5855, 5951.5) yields 1.51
